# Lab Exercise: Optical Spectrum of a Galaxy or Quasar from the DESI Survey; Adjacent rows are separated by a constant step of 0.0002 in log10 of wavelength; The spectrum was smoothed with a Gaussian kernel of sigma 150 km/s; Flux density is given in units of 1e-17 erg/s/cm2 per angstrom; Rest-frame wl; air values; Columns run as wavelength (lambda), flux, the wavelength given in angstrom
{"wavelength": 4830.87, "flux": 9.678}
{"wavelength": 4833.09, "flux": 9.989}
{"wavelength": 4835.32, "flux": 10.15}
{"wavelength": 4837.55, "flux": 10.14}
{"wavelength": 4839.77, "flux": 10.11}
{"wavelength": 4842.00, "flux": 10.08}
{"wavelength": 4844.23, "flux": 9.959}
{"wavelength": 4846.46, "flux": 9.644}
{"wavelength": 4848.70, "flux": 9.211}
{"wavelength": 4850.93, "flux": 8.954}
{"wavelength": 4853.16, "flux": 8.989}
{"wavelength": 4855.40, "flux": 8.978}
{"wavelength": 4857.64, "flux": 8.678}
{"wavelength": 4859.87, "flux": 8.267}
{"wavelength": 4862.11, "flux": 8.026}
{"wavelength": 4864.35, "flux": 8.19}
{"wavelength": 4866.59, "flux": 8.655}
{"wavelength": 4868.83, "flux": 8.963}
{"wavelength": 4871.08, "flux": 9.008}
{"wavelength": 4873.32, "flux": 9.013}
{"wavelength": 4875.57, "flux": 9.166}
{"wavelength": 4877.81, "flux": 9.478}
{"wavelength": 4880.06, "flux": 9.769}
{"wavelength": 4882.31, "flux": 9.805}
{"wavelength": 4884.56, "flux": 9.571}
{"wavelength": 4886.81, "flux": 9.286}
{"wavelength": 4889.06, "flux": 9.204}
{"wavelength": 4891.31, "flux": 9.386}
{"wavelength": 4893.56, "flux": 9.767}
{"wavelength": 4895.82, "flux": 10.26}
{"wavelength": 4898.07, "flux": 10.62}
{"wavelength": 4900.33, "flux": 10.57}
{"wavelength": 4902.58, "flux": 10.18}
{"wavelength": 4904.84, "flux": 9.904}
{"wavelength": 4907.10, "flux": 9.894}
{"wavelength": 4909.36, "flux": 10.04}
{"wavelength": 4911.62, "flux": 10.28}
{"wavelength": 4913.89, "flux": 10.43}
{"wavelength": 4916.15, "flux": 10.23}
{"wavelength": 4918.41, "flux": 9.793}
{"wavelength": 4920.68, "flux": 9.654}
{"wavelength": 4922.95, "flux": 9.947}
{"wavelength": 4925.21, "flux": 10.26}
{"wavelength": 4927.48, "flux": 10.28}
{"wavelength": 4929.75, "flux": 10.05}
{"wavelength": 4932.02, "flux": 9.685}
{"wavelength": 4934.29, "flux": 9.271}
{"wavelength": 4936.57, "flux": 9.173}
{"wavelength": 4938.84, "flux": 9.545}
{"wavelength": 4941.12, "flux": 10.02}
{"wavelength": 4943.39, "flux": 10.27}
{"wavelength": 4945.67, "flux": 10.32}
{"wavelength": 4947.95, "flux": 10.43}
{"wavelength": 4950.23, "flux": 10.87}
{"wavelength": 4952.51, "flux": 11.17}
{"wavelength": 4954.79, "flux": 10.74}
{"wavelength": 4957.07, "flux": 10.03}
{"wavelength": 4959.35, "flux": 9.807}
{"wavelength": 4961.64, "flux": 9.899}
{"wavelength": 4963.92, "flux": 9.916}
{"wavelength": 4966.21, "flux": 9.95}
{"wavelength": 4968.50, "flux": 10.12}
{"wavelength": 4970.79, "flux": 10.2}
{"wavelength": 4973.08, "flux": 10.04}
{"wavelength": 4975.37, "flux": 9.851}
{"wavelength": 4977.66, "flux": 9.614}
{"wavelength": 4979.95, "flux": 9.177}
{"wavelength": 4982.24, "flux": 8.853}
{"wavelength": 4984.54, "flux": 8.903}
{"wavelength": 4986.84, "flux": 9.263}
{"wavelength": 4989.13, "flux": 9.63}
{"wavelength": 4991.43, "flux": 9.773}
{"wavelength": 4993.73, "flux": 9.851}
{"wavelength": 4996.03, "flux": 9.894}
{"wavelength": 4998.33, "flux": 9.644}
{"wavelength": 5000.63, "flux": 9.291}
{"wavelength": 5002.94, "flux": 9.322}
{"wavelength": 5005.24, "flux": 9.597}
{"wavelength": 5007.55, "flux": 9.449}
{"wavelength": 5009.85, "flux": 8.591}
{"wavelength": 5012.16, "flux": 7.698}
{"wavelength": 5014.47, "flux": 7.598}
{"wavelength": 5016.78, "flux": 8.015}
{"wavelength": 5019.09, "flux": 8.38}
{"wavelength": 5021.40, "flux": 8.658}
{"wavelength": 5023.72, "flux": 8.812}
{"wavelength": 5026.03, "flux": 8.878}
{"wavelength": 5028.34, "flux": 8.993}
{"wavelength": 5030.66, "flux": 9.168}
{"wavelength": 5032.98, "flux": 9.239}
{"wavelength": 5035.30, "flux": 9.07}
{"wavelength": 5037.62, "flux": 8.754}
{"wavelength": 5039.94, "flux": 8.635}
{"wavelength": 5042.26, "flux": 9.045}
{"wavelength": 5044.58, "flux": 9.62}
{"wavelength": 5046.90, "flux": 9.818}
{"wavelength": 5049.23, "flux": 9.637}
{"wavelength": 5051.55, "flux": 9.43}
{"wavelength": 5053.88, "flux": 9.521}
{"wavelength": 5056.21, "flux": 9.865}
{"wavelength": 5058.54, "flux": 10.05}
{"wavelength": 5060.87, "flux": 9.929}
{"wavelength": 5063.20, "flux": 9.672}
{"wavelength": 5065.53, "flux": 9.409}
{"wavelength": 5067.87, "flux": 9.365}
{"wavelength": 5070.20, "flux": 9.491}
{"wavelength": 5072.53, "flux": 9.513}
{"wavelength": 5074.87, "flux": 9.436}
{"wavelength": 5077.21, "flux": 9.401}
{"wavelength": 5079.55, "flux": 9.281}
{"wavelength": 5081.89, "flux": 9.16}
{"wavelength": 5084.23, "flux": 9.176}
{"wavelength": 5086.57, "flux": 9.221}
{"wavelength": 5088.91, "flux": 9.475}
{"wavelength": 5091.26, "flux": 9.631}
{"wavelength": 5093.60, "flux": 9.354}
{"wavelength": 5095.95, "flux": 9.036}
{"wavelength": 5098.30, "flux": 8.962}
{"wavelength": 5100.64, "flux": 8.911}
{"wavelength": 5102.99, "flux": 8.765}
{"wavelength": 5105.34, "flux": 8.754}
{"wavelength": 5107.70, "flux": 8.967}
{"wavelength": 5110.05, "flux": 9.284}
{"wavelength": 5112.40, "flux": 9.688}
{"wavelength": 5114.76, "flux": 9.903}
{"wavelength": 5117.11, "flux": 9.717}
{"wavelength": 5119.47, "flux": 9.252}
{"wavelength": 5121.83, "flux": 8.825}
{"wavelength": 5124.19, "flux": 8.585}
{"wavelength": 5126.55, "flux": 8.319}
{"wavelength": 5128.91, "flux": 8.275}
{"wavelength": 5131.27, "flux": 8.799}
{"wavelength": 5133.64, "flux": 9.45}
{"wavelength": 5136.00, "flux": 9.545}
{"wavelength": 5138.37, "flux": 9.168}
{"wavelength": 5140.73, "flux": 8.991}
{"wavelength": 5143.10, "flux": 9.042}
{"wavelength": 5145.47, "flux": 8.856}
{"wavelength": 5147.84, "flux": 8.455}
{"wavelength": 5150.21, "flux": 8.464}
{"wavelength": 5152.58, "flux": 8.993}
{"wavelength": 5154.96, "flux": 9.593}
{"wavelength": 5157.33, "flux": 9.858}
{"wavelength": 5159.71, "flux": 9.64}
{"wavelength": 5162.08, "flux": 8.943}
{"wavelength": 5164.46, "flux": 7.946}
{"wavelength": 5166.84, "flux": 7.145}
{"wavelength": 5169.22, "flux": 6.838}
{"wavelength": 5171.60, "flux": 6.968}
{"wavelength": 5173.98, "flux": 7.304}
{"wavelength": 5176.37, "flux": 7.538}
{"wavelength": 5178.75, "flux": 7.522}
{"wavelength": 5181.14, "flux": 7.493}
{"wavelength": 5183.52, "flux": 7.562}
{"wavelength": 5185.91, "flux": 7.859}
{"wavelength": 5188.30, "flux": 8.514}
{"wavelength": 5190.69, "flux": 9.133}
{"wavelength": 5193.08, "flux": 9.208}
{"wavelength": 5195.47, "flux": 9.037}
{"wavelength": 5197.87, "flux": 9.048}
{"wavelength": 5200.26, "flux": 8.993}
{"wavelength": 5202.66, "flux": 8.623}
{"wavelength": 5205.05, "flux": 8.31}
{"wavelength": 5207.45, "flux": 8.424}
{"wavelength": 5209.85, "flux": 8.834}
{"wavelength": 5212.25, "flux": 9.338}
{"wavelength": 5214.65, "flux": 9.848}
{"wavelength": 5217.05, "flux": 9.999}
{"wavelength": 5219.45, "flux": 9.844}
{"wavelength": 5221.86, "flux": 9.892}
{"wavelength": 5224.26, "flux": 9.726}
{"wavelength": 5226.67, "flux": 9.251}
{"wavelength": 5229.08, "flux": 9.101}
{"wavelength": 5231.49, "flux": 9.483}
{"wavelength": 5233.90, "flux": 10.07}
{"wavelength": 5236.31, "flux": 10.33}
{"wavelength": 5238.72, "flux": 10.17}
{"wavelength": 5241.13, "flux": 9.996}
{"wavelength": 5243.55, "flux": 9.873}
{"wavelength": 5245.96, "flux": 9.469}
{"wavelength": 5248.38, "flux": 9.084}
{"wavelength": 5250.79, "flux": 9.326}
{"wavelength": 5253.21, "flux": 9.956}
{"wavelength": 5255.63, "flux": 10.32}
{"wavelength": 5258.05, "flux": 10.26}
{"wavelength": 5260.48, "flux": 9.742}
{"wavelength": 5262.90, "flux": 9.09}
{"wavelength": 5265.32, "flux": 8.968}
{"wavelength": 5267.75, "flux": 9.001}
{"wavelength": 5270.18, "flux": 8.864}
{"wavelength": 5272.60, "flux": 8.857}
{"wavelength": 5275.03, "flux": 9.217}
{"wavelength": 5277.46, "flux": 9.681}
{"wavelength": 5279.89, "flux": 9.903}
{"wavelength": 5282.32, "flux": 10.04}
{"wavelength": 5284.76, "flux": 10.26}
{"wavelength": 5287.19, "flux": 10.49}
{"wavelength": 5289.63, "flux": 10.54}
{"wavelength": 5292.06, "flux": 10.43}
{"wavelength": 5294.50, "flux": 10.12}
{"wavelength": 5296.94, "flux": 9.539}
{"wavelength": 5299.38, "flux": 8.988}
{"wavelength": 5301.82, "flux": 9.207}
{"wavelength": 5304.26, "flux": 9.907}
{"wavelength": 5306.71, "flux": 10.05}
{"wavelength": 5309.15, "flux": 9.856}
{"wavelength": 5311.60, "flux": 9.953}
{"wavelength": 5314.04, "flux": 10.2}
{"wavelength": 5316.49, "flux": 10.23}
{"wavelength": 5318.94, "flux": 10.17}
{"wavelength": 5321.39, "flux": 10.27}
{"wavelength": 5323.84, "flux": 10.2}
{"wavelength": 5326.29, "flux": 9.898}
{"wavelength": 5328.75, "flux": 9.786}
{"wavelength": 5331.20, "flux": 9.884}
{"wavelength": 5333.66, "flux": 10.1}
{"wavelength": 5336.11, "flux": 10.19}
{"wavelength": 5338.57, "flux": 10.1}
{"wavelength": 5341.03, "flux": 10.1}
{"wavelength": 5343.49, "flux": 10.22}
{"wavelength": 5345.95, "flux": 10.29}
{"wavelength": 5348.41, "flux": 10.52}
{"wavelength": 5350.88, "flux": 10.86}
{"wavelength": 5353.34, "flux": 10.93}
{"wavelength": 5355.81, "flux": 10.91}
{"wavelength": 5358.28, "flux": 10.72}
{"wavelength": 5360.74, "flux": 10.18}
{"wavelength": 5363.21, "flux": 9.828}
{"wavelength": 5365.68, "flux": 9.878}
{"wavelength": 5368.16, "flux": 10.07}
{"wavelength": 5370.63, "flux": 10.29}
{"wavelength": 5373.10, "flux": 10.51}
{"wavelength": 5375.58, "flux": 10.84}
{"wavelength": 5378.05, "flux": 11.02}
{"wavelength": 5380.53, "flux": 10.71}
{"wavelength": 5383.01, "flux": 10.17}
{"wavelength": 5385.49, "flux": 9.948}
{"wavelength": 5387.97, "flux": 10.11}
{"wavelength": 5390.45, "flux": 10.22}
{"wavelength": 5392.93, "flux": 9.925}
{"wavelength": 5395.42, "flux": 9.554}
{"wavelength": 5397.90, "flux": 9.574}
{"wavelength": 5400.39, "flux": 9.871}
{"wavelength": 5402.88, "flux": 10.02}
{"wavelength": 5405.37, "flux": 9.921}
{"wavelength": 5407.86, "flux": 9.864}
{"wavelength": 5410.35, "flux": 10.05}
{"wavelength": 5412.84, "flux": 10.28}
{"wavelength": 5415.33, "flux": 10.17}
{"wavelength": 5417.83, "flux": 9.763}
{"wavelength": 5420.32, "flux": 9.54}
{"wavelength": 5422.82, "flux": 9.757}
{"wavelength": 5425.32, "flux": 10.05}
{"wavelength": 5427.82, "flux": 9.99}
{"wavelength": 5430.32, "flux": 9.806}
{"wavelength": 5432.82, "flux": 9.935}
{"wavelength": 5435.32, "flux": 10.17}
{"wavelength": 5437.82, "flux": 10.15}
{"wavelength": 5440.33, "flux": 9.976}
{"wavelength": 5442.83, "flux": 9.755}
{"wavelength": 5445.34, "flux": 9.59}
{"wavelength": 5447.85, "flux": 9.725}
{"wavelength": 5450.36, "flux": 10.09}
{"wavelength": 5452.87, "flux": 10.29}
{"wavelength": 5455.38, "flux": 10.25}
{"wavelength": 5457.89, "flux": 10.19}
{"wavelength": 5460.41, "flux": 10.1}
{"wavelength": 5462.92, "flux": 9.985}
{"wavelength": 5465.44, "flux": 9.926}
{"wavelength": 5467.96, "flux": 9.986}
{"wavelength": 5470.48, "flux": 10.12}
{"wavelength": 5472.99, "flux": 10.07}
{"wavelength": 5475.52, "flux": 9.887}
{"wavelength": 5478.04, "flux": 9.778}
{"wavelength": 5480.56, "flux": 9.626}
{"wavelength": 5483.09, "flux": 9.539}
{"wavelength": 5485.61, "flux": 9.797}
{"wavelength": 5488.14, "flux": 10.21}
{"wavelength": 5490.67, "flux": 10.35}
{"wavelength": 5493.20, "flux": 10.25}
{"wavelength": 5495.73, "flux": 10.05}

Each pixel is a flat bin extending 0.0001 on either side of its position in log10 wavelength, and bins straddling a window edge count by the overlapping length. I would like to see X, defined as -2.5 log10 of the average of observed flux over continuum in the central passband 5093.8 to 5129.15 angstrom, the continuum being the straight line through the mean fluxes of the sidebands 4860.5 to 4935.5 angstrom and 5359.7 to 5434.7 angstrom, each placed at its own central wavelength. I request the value 0.09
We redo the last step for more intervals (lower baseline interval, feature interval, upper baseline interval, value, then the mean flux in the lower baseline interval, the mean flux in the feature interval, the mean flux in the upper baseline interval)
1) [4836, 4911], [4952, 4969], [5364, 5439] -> -0.07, 9.46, 10.2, 10.1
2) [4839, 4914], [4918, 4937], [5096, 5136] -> -0.05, 9.47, 9.81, 9.04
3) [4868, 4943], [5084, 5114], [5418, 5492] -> 0.08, 9.78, 9.18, 9.95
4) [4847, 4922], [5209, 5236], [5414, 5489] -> 0.01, 9.46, 9.61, 9.94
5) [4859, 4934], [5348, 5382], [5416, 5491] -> -0.07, 9.63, 10.5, 9.94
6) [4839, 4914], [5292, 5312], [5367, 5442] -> 0.02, 9.47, 9.74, 10.1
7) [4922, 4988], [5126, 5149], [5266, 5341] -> 0.11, 9.92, 8.91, 9.86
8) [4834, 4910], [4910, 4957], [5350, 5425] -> -0.06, 9.47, 10.1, 10.2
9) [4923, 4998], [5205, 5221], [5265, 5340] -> 0.06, 9.9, 9.31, 9.85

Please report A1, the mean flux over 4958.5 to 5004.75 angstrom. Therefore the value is 9.65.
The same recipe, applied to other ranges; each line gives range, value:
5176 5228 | 8.84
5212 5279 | 9.6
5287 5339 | 9.99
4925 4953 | 10.1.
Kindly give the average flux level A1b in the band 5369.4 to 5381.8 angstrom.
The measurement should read 10.7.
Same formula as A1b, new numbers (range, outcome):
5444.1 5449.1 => 9.65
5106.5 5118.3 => 9.51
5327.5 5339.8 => 10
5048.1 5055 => 9.53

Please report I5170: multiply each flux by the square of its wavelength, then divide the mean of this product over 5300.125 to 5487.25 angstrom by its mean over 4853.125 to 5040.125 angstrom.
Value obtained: 1.3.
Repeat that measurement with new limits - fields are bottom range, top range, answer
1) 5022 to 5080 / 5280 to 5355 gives 1.20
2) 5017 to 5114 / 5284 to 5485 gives 1.23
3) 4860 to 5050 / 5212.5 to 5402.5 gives 1.20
